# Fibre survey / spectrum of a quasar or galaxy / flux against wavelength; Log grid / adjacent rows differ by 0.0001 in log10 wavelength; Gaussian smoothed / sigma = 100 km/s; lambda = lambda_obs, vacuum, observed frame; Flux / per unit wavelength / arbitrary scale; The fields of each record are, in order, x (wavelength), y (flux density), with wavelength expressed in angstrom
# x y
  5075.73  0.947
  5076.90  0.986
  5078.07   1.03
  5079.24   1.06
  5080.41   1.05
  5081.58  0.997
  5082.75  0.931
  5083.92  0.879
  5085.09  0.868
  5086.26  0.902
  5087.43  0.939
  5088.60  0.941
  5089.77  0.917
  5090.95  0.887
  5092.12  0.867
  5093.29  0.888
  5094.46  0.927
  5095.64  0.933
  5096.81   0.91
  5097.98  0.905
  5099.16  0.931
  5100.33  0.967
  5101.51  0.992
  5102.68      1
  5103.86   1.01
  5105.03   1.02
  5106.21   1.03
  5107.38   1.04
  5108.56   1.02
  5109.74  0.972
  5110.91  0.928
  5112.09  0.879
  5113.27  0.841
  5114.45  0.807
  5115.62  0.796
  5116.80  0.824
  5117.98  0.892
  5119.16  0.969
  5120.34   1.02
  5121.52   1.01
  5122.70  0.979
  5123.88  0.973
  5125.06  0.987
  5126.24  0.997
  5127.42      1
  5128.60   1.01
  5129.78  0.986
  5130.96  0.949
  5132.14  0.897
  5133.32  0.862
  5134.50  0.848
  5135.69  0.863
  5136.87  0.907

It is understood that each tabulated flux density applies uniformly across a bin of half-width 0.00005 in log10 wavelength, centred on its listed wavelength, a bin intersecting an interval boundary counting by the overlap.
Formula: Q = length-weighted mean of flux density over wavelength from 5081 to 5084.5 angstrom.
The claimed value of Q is 0.936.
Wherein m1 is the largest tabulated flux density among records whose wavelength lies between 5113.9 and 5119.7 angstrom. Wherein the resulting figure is 0.969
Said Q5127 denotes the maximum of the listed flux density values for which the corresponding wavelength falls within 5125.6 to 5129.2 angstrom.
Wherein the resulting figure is 1.01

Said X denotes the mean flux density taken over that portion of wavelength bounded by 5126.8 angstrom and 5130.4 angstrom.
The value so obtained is 0.999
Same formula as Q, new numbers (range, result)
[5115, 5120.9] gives 0.899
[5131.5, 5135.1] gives 0.87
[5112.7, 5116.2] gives 0.816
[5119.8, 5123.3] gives 1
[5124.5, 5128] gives 0.995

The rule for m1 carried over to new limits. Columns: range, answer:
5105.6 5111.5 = 1.04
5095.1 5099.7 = 0.933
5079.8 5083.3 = 1.05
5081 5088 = 0.997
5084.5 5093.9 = 0.941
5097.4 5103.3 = 1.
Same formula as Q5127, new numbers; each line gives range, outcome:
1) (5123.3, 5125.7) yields 0.987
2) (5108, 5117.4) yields 1.02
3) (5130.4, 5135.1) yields 0.949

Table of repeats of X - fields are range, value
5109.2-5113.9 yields 0.903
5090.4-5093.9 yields 0.883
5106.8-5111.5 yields 0.989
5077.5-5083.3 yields 1.01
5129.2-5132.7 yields 0.945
